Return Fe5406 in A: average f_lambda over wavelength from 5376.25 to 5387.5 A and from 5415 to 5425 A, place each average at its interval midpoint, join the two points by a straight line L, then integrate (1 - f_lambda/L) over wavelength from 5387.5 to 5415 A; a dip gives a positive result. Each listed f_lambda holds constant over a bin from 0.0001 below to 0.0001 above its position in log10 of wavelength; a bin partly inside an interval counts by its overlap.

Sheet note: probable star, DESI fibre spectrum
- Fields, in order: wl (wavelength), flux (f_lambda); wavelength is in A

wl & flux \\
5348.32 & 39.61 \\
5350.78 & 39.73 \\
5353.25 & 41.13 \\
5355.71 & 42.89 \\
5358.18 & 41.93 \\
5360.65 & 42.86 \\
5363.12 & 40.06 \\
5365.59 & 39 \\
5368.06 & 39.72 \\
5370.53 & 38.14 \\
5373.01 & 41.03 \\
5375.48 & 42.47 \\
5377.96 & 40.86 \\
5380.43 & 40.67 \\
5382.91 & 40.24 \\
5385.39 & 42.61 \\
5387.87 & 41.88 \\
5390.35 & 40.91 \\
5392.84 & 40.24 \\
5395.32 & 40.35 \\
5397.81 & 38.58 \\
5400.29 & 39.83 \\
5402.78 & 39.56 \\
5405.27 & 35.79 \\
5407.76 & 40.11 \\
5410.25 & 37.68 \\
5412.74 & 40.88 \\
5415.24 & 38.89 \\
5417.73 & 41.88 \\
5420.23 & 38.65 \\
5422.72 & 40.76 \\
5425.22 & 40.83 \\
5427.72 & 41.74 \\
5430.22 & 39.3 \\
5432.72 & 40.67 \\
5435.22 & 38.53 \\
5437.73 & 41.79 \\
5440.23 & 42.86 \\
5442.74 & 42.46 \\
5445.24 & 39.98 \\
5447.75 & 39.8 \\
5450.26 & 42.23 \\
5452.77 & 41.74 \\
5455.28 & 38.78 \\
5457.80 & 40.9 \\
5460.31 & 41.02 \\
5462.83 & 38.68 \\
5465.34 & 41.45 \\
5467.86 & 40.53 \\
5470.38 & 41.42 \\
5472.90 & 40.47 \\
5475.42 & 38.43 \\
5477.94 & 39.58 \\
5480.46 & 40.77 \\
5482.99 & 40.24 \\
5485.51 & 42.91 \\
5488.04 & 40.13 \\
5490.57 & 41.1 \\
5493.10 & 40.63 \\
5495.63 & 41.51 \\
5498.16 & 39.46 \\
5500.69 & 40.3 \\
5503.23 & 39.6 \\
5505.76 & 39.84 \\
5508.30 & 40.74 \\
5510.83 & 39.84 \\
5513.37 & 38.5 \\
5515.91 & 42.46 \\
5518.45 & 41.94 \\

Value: 0.8 A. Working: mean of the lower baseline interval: 41.2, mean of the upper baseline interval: 40.3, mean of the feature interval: 39.5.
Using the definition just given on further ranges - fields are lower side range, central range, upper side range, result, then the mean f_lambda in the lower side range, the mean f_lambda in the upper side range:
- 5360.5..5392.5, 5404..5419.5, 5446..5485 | 0.5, 40.7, 40.4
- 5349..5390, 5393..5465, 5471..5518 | 0.9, 40.9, 40.4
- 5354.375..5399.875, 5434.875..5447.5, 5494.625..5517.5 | -0.2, 40.8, 40.3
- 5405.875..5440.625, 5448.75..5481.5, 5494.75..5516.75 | -0.2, 40.2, 40.2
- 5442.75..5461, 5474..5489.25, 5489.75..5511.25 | 0.1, 40.8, 40.3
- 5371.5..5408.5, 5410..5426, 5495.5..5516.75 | 0.1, 40.3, 40.1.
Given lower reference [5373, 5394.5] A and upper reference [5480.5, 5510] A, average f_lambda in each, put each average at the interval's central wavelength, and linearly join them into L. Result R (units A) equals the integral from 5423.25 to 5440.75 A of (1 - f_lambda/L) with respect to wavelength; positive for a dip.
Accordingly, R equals 0.1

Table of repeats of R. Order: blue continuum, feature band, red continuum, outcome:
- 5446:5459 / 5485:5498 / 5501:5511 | -0.26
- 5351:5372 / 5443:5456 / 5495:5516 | -0.13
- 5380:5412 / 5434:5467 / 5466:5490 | -0.39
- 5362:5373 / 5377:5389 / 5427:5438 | -0.50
